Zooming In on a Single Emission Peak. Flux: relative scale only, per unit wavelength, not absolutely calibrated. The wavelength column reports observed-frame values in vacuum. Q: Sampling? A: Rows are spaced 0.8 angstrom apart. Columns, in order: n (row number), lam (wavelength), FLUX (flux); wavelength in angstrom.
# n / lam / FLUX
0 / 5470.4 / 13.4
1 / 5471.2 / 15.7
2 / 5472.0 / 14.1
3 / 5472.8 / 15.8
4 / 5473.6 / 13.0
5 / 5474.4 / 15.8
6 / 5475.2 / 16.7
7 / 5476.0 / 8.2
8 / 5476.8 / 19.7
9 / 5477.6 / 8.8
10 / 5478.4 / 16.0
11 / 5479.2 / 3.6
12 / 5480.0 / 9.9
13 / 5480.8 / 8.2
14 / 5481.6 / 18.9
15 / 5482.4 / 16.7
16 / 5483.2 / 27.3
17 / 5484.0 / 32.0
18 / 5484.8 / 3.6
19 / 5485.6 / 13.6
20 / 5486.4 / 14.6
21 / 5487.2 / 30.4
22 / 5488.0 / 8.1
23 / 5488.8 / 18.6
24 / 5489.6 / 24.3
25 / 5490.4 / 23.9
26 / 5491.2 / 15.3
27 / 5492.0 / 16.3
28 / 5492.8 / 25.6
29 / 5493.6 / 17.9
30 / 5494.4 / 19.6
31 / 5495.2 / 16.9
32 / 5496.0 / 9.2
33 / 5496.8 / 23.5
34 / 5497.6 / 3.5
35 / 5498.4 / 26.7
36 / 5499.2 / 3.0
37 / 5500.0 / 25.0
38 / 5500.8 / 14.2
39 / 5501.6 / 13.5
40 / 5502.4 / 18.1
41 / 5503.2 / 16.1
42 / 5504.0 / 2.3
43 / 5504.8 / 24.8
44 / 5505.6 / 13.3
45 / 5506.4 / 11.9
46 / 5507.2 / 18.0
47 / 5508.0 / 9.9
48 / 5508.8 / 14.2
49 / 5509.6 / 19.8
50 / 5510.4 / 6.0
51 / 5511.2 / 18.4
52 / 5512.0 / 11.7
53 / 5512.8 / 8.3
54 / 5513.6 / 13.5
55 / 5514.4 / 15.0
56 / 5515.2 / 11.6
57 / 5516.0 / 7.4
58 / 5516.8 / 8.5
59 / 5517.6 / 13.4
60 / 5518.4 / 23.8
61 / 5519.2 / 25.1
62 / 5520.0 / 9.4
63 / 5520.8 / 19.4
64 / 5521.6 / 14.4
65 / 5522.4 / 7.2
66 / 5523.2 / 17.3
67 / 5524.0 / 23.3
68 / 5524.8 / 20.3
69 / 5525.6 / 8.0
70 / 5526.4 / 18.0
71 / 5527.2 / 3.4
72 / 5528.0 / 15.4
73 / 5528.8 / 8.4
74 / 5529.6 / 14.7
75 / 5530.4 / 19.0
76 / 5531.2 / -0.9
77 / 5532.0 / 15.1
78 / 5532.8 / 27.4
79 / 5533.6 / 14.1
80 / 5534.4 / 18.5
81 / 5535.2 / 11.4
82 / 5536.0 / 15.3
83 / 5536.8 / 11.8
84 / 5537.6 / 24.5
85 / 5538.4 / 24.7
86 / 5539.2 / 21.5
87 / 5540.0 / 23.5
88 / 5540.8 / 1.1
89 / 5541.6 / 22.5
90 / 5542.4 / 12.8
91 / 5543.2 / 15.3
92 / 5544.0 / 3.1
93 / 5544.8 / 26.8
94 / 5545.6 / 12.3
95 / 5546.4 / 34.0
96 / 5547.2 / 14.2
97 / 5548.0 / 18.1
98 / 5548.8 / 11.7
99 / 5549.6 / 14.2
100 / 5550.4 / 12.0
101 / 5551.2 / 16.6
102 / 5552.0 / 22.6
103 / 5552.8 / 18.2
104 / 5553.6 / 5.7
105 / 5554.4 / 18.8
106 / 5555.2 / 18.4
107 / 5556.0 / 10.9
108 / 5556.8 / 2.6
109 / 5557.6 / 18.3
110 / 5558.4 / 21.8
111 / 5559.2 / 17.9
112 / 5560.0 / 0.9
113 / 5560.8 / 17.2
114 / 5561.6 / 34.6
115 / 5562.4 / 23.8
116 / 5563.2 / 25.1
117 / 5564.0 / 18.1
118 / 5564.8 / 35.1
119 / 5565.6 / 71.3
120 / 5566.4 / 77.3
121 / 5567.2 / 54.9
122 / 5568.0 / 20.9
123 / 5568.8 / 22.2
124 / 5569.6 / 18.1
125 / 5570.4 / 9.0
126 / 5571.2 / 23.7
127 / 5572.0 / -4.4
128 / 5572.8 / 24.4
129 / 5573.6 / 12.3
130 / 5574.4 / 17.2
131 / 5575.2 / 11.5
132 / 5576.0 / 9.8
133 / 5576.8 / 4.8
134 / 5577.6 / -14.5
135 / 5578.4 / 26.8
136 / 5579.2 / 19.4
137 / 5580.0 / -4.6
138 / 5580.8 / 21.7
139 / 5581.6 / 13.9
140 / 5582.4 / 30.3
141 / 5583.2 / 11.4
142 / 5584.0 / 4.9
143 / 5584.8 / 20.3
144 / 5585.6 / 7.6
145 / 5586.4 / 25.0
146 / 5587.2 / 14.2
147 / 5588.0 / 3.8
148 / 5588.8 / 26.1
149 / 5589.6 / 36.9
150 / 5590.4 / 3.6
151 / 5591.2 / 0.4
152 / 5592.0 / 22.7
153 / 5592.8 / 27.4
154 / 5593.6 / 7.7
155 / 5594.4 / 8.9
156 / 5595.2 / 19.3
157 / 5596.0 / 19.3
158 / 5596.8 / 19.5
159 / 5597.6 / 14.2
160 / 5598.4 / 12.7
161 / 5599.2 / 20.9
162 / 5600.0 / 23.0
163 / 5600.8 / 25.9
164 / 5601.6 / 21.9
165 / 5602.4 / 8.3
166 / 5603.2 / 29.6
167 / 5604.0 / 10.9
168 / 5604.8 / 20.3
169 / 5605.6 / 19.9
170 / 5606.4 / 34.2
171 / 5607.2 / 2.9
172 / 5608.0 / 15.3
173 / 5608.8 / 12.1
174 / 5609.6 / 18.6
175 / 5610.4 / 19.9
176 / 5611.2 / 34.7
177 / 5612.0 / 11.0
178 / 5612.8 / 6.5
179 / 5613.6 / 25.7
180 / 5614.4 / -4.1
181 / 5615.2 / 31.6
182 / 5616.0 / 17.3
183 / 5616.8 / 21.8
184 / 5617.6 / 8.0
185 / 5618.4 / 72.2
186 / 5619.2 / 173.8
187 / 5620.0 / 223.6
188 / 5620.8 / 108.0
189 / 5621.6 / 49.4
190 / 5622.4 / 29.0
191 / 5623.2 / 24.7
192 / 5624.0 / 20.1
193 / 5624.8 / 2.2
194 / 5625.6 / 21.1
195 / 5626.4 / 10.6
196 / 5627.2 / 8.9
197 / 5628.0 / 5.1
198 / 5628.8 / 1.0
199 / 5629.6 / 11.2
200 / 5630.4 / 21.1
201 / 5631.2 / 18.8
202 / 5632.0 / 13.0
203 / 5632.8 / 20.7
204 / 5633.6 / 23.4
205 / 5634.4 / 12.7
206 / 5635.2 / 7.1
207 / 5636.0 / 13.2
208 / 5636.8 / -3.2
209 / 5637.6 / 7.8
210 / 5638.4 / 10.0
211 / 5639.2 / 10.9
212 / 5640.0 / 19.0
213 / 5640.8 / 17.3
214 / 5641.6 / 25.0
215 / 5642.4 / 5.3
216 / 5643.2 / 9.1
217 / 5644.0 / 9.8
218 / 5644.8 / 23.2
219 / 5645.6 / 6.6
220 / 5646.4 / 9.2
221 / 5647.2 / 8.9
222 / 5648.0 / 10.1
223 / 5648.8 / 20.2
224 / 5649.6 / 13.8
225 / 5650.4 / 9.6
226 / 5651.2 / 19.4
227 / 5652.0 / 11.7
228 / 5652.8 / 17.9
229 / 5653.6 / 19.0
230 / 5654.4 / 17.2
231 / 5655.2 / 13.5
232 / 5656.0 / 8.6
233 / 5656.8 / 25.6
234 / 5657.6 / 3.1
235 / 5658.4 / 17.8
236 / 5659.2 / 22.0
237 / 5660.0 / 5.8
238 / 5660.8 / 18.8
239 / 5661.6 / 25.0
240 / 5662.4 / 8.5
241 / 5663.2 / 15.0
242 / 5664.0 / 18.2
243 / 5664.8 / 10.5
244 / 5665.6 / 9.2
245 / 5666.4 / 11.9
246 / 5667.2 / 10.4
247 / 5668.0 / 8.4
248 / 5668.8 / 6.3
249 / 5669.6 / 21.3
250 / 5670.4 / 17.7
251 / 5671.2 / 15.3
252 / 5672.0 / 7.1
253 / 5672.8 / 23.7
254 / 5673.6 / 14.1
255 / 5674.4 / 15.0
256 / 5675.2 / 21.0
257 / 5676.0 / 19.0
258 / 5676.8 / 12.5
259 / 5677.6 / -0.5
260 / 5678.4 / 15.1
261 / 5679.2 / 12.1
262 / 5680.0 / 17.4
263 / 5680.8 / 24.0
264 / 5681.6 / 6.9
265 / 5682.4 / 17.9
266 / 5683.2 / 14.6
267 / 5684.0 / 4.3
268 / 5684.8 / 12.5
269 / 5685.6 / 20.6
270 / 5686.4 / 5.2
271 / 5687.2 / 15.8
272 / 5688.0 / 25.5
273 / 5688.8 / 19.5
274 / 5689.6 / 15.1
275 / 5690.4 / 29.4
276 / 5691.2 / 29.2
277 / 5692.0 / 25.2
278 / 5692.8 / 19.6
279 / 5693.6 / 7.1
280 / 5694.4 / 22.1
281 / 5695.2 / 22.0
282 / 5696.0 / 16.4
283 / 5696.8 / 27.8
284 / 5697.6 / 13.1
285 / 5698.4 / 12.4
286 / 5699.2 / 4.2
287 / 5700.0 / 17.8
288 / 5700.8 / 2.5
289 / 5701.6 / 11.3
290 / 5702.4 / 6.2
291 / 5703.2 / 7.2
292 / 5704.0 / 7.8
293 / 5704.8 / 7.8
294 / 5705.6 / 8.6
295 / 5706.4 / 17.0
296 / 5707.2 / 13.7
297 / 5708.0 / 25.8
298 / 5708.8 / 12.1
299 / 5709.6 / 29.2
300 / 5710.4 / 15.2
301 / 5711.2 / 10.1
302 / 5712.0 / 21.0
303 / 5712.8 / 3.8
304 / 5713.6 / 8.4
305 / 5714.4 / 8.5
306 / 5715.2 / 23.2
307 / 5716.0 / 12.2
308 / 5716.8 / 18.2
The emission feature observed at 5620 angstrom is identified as [O III] 5007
